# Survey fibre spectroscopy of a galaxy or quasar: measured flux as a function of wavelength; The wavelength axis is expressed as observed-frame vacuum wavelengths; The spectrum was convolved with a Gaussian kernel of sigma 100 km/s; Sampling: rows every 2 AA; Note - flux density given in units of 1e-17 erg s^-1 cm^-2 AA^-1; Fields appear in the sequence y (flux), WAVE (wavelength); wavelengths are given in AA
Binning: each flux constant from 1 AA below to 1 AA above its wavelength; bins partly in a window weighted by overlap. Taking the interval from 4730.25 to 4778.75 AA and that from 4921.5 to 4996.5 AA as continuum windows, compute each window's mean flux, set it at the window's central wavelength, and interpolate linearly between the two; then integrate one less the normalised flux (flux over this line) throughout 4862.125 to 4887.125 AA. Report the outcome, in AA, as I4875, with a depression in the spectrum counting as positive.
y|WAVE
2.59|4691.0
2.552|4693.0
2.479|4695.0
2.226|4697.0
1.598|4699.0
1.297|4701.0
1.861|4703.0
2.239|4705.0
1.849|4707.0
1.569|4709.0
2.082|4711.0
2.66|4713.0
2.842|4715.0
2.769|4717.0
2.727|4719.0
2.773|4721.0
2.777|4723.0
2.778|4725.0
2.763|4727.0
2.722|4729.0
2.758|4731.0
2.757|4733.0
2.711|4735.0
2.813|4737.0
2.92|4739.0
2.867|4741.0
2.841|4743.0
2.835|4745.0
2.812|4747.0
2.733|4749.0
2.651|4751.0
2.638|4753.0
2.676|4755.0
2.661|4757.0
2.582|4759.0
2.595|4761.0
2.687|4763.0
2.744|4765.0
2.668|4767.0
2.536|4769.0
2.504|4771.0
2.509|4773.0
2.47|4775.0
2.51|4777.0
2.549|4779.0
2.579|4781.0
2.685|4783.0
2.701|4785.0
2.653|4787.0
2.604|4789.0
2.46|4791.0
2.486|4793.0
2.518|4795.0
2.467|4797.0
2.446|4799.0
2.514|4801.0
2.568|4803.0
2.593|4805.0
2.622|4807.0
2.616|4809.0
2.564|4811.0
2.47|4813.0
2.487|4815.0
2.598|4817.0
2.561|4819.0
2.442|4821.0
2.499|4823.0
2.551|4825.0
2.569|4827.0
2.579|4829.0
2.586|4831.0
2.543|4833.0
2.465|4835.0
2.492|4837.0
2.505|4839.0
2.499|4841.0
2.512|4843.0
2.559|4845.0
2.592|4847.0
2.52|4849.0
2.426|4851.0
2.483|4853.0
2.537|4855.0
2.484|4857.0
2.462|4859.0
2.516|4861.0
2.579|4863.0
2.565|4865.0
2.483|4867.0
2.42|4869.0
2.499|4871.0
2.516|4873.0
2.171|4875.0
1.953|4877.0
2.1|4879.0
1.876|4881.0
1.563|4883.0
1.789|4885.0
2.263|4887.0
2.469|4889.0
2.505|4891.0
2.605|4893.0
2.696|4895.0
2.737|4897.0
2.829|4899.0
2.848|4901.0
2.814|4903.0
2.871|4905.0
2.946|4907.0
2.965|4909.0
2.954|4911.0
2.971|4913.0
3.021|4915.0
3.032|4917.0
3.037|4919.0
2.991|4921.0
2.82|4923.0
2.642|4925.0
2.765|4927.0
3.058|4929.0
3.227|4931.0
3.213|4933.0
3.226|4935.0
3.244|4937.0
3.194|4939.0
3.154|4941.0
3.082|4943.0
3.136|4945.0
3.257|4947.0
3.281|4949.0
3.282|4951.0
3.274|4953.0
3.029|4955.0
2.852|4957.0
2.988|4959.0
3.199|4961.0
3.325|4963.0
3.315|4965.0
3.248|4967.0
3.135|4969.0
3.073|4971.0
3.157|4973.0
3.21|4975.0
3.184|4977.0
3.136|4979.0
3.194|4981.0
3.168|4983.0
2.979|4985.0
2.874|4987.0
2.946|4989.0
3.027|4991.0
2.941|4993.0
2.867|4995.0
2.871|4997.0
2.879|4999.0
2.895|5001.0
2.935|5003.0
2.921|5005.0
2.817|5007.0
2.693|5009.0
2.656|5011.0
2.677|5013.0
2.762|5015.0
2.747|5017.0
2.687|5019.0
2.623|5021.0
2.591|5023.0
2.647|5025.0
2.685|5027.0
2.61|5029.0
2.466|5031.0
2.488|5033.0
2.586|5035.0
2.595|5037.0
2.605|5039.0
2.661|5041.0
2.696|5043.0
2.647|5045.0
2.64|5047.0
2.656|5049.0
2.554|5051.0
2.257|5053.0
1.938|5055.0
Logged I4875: 6.1 AA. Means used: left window 2.68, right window 3.1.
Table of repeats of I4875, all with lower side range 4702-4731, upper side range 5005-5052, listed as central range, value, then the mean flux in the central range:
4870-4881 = 1.5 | 2.21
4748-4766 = -1.2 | 2.66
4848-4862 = 0.3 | 2.49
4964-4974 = -2.2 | 3.19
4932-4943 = -2.5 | 3.19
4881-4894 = 2.0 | 2.17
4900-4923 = -3.2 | 2.94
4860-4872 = 0.2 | 2.51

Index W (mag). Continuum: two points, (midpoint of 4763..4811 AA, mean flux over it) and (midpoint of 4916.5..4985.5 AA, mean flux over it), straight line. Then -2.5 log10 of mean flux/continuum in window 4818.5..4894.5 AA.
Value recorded 0.159 mag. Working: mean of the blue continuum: 2.57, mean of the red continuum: 3.12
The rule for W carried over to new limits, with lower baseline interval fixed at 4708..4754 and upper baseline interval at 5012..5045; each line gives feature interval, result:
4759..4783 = 0.04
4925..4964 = -0.18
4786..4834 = 0.05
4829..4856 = 0.06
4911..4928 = -0.10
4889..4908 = -0.04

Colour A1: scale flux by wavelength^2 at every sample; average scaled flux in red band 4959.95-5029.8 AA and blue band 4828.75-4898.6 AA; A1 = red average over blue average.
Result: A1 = 1.28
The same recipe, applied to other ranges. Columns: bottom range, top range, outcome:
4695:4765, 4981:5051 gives 1.22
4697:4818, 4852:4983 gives 1.19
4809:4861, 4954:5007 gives 1.28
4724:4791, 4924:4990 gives 1.27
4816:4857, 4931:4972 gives 1.32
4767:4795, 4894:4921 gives 1.20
